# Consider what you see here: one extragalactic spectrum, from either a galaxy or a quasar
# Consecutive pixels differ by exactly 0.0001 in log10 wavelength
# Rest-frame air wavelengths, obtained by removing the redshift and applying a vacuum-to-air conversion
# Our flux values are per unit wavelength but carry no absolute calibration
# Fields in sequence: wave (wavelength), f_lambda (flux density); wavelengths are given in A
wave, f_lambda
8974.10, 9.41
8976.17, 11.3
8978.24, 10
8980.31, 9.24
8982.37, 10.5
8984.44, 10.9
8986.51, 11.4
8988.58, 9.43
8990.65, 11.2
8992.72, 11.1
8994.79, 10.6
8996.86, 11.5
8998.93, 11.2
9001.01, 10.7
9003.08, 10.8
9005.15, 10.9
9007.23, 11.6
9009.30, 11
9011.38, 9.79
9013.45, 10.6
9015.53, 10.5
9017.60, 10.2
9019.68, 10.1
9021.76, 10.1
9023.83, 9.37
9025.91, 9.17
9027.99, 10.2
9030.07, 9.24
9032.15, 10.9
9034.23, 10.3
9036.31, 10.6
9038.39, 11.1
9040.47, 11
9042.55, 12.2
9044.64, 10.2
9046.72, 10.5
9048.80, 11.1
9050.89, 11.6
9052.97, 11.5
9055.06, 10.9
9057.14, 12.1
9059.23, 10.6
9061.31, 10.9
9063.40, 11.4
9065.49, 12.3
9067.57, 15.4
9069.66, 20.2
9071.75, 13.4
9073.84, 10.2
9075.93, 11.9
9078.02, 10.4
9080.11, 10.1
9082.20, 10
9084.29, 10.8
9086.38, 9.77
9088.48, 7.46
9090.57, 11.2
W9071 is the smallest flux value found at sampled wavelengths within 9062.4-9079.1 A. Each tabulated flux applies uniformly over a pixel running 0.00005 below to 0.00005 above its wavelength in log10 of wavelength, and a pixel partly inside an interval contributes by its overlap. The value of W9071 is 10.2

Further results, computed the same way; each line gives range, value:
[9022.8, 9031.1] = 9.17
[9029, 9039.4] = 9.24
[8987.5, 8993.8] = 9.43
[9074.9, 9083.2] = 10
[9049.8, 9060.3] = 10.6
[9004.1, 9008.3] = 10.9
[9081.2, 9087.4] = 9.77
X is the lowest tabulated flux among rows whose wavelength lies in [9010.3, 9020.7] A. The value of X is 9.79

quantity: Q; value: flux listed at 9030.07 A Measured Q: 9.24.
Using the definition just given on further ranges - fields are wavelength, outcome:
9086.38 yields 9.77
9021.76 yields 10.1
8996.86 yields 11.5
